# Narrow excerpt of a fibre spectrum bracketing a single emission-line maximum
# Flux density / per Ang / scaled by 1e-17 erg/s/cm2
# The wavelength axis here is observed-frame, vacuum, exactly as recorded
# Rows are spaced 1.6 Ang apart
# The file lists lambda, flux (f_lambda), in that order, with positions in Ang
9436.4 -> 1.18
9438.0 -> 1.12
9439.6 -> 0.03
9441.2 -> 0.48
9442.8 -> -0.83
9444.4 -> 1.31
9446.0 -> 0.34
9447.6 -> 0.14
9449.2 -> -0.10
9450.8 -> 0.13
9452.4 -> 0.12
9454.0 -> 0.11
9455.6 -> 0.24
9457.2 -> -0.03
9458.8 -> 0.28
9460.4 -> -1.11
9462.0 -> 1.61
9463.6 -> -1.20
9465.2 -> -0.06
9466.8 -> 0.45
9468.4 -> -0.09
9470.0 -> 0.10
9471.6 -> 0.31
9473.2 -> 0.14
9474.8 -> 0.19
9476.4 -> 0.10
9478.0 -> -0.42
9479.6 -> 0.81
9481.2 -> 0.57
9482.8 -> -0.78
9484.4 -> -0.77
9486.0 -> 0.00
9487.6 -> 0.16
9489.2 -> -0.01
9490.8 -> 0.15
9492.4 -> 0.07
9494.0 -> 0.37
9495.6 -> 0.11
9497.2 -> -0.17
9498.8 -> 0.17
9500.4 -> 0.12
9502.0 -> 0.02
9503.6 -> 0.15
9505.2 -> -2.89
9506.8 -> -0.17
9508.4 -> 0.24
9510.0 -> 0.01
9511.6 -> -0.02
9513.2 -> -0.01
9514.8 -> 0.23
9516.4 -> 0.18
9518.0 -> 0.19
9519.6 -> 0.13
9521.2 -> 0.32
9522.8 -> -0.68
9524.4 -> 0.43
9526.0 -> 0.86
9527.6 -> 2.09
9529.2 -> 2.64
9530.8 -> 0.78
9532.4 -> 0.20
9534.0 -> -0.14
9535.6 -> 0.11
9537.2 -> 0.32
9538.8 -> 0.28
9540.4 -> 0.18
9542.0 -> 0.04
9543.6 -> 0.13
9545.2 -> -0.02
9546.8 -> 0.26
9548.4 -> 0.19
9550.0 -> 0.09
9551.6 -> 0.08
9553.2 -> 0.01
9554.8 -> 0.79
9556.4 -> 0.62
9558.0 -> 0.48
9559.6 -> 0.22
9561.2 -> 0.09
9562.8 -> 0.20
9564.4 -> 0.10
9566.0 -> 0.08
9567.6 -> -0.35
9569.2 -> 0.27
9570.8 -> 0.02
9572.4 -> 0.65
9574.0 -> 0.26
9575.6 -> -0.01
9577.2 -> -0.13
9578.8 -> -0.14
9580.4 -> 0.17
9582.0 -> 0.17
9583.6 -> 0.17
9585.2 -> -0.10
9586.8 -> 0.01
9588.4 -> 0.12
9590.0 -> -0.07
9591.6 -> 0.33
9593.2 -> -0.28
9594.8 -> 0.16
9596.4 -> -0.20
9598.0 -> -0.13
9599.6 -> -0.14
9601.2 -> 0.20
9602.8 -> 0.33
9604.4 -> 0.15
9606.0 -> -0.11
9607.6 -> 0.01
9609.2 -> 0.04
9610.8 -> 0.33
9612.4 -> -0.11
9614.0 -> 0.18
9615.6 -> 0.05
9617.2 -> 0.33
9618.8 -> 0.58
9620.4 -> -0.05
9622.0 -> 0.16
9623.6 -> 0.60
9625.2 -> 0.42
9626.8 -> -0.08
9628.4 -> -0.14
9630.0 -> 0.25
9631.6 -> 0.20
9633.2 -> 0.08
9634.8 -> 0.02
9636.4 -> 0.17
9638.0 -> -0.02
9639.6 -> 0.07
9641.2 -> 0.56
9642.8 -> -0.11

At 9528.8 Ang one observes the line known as [O III]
